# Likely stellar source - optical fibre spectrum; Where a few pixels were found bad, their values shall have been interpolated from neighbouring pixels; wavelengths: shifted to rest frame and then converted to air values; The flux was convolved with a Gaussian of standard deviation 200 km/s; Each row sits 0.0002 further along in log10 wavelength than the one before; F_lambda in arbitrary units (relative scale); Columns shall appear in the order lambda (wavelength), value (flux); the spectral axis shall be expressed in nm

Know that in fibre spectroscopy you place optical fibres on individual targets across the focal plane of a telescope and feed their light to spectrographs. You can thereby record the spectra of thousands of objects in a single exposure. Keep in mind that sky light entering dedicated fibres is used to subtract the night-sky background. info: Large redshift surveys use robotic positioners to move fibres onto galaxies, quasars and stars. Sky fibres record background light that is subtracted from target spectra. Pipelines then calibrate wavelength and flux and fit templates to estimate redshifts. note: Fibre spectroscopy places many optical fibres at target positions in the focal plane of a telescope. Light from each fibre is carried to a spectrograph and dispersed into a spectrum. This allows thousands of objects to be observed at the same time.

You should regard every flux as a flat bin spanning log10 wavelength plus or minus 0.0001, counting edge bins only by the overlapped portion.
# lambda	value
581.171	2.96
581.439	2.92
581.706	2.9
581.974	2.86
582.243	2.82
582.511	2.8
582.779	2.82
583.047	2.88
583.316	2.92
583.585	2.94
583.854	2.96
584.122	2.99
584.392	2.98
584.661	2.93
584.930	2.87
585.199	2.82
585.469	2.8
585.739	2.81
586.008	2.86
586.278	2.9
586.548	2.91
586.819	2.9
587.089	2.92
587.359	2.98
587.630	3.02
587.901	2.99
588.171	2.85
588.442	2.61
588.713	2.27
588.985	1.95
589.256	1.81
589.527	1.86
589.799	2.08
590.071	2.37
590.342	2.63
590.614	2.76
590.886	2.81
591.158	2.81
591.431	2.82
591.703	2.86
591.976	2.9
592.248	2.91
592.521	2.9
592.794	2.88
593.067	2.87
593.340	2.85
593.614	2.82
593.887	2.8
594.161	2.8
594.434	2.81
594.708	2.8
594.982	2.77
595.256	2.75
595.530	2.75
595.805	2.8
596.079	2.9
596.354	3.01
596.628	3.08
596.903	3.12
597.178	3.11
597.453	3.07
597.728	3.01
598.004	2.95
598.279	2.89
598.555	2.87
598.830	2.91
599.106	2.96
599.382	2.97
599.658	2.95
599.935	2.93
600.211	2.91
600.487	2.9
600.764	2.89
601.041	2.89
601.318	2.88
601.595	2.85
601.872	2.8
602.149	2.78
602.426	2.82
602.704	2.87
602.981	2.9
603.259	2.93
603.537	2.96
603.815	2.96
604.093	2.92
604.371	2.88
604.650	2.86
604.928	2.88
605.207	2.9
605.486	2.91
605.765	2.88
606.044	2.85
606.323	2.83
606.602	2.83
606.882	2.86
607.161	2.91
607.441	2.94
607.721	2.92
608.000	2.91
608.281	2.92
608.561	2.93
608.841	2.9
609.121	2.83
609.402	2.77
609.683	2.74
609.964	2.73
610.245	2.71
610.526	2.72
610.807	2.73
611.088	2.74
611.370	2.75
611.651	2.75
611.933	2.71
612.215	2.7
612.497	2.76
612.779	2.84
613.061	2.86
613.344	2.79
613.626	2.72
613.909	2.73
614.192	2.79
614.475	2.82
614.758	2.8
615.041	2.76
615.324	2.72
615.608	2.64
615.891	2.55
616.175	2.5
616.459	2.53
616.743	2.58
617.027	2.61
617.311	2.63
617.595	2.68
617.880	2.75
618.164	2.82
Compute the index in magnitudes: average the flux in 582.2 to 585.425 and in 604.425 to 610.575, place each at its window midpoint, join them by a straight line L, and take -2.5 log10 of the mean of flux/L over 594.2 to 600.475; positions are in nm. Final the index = -0.019 mag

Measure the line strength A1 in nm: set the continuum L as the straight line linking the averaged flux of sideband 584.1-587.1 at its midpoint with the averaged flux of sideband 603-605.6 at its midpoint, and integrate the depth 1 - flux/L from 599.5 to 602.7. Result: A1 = 0.04 nm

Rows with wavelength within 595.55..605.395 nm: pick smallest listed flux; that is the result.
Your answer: 2.78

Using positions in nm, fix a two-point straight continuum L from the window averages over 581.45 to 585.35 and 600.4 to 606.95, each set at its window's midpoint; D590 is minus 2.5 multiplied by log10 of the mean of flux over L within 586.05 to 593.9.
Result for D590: 0.076 mag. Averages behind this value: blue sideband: 2.89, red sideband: 2.88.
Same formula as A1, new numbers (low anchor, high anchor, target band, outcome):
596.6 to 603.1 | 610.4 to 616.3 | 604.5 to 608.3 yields -0.07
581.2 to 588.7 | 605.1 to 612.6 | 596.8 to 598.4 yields -0.10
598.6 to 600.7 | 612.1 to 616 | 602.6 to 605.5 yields -0.03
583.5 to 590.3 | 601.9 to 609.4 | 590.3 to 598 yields -0.30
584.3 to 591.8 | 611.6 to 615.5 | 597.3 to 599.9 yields -0.23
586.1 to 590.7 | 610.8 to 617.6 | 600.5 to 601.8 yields -0.12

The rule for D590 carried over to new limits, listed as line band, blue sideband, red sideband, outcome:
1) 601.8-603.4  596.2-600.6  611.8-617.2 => 0.02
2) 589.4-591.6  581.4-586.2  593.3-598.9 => 0.15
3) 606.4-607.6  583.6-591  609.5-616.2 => -0.06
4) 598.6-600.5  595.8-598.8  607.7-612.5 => 0.01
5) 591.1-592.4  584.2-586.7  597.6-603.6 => 0.01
